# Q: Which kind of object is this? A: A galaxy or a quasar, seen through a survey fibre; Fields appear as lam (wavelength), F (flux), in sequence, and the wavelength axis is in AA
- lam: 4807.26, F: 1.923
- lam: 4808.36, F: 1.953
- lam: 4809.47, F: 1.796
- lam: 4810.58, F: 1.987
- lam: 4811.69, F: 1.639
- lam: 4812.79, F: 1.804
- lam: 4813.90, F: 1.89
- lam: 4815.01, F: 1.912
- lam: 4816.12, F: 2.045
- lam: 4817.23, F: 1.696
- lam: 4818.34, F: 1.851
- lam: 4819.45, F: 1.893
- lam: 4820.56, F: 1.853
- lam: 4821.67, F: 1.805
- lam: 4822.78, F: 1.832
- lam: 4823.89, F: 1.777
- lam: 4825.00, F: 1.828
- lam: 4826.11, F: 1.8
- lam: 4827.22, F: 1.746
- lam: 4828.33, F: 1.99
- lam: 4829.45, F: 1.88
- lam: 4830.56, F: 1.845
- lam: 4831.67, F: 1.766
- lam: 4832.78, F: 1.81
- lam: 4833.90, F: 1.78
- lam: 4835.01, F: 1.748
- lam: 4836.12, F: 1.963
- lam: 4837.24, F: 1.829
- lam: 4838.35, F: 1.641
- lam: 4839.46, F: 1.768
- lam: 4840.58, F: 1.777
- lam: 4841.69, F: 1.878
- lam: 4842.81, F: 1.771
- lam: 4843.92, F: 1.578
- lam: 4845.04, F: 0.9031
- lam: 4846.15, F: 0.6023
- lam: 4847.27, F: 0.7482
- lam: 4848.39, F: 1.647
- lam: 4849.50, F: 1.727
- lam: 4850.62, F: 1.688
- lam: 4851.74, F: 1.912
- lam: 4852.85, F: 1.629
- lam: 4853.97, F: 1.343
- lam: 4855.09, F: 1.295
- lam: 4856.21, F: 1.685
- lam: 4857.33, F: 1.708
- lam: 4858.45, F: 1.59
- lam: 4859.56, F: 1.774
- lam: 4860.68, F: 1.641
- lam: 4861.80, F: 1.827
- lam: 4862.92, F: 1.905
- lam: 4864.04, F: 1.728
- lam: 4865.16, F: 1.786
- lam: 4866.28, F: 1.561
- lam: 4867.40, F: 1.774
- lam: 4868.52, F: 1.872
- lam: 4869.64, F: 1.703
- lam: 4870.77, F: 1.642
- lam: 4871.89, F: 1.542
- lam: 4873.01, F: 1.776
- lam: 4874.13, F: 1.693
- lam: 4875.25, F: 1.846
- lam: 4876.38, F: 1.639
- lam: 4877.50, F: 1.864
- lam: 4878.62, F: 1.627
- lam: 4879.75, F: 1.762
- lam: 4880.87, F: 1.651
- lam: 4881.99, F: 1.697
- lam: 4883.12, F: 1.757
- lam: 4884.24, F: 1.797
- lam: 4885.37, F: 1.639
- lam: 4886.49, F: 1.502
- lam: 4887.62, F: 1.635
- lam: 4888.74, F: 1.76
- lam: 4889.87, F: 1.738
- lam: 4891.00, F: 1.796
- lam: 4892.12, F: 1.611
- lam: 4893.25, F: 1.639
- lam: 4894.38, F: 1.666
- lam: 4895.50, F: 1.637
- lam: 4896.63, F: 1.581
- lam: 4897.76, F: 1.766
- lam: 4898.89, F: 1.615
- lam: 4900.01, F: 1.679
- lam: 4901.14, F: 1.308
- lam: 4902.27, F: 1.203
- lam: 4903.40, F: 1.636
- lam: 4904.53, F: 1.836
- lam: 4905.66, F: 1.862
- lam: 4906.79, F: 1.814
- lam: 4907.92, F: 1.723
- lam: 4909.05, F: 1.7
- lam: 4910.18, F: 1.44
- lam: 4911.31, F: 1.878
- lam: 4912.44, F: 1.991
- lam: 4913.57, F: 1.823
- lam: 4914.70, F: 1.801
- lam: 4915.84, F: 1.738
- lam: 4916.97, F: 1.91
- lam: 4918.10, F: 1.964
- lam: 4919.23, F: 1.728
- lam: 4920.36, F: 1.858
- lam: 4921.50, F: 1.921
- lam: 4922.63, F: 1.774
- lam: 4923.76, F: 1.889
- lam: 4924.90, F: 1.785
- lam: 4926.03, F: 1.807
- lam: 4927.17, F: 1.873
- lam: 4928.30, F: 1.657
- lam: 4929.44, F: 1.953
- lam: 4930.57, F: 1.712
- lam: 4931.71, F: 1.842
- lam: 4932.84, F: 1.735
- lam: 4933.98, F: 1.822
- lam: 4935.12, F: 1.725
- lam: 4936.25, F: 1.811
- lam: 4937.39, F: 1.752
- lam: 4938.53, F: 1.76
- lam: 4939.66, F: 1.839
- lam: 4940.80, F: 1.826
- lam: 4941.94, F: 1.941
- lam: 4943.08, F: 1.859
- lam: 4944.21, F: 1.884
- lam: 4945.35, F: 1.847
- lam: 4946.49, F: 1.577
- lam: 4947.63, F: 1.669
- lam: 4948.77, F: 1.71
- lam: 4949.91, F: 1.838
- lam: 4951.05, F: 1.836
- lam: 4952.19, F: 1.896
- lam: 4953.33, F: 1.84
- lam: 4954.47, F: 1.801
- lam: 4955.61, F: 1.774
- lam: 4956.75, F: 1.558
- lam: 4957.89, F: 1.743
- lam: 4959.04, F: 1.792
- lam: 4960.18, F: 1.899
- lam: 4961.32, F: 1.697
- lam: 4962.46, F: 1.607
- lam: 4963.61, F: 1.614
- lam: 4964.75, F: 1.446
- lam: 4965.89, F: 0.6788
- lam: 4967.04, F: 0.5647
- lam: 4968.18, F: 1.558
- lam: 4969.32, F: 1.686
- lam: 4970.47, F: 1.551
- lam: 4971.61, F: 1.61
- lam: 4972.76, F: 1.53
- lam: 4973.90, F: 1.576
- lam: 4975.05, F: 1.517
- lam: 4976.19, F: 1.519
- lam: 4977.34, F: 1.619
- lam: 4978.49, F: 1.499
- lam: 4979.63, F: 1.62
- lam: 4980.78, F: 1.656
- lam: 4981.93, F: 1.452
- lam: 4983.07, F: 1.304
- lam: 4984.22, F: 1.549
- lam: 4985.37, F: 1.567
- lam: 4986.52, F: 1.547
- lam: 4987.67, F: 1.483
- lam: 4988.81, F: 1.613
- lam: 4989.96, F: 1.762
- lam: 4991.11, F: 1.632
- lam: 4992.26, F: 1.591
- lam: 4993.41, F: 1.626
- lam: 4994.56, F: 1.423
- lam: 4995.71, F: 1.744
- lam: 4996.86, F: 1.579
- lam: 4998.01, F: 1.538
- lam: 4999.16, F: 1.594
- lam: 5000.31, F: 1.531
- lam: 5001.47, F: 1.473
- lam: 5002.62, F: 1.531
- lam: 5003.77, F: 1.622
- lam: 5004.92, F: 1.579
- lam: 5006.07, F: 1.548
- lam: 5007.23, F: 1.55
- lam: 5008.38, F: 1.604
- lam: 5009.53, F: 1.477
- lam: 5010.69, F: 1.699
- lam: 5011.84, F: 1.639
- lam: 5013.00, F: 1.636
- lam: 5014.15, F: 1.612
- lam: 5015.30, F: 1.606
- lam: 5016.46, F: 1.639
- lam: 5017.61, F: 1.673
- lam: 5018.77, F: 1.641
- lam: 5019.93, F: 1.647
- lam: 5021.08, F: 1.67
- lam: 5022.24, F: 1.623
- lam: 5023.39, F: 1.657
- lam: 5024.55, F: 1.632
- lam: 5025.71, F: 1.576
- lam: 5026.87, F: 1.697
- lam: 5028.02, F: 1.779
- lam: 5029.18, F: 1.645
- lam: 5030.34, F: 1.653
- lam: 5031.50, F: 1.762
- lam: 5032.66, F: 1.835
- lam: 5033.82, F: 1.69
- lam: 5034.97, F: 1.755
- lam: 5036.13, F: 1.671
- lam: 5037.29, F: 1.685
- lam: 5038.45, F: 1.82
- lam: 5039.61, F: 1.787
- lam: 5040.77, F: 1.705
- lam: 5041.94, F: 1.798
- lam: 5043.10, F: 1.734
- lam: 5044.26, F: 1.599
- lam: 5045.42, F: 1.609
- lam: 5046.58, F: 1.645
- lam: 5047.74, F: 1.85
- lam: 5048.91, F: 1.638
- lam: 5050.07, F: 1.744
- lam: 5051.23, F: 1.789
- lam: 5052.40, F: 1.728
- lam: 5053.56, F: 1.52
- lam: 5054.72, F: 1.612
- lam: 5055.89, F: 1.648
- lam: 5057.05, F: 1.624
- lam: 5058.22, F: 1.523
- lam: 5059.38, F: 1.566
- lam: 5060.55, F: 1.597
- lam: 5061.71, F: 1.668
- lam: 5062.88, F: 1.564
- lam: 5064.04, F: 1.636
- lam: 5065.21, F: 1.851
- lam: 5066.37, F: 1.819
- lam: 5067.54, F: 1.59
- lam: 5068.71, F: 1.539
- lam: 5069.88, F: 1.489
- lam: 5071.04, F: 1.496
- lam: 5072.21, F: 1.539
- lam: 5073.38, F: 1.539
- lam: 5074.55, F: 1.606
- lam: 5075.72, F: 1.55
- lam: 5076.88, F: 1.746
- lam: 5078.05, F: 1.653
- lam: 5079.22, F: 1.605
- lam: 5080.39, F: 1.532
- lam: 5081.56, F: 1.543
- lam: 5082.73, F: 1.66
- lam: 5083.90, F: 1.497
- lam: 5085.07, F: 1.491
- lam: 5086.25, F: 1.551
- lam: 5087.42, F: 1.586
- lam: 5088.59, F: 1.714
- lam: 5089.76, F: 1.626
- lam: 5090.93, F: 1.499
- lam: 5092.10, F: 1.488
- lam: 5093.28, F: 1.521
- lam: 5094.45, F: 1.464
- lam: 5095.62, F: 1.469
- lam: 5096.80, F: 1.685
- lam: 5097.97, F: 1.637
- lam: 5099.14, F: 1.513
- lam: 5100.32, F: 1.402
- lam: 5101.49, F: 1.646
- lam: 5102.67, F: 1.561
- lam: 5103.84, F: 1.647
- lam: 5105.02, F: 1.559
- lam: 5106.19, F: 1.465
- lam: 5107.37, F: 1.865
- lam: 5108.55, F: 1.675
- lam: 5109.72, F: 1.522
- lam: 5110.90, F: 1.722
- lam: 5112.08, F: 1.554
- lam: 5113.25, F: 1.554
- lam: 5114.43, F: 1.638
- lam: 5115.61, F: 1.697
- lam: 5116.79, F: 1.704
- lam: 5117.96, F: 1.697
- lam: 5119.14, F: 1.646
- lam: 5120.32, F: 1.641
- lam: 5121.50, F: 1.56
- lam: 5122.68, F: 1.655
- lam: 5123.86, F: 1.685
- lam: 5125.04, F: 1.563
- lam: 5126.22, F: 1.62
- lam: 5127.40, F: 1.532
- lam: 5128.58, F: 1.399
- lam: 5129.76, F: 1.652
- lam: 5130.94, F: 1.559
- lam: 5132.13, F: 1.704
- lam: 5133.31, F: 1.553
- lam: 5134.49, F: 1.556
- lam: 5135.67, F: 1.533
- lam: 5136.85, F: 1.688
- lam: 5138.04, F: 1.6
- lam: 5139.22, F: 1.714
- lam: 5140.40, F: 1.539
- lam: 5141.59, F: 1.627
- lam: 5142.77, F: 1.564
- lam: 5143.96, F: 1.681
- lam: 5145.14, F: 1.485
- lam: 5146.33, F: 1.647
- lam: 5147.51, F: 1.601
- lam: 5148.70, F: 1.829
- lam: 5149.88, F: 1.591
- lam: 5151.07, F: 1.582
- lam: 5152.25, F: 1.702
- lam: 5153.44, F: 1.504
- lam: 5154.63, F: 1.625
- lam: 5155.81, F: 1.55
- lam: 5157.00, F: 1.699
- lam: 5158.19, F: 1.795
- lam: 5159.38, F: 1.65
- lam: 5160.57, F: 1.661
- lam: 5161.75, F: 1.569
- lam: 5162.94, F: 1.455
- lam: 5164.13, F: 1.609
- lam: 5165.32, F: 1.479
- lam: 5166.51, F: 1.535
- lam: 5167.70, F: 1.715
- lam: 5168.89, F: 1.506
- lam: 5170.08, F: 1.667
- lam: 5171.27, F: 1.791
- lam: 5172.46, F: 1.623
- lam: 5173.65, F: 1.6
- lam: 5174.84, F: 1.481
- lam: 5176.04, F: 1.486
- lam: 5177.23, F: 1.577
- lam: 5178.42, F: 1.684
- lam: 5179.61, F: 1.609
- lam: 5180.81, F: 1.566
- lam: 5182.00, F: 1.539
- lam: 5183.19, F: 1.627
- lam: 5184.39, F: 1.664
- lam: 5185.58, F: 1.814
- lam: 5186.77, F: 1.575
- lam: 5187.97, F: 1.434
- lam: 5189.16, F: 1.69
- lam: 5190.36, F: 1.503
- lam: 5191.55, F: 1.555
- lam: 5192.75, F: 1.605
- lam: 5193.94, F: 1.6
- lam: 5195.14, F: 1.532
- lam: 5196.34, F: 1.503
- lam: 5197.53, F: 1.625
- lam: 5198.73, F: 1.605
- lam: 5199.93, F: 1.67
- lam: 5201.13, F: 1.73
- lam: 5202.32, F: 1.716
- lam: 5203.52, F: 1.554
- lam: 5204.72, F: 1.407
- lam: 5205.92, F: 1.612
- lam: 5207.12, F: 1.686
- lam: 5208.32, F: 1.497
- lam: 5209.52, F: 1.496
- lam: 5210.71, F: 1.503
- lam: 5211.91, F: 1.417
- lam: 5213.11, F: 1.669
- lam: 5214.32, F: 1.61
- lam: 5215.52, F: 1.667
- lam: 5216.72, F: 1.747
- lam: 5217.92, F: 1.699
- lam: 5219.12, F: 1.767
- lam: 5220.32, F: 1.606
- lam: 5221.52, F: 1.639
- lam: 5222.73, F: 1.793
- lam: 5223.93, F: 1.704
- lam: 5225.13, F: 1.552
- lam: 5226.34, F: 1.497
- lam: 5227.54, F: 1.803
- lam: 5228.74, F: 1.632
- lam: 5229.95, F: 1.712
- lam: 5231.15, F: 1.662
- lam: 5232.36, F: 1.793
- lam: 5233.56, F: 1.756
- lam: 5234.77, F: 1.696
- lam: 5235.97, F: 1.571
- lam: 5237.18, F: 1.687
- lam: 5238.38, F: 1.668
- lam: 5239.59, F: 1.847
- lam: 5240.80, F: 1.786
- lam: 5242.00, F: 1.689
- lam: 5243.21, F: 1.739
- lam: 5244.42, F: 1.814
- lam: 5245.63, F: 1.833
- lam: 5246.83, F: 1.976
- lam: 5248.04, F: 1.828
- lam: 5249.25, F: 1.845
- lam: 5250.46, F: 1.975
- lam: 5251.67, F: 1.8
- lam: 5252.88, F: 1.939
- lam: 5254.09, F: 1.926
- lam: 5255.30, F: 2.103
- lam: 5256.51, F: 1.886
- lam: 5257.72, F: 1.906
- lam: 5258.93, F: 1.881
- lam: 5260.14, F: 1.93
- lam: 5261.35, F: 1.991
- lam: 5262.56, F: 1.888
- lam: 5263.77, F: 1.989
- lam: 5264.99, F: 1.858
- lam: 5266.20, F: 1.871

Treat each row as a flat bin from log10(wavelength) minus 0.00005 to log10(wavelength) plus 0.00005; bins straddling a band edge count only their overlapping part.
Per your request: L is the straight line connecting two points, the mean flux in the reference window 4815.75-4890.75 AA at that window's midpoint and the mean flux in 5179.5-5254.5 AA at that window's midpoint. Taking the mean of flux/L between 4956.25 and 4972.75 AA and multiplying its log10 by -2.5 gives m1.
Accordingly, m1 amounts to 0.13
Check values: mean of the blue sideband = 1.7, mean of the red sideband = 1.67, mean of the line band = 1.5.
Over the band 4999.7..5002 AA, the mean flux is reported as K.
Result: 1.5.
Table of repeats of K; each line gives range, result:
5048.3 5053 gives 1.72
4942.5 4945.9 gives 1.87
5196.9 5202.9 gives 1.67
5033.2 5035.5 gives 1.73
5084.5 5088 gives 1.54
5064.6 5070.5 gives 1.66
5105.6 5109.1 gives 1.67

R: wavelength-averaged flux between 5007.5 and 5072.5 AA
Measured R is 1.66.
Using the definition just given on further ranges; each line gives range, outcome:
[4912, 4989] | 1.69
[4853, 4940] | 1.72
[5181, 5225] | 1.61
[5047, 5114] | 1.6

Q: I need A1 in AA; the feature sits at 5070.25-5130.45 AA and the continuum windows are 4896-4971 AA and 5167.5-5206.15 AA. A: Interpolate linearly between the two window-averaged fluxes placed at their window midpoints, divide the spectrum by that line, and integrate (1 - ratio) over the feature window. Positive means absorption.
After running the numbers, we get 1.8 AA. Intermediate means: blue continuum 1.71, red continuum 1.6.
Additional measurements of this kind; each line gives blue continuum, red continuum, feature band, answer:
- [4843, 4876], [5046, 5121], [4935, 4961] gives -3.10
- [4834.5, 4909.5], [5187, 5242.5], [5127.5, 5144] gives 0.45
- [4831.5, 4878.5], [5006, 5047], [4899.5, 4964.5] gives -4.23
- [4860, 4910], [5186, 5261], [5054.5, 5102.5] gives 3.11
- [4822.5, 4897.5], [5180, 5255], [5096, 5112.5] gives 0.72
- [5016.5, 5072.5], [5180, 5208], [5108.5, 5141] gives 0.38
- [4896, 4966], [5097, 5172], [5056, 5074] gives 0.59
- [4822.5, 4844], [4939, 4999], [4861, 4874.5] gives 0.19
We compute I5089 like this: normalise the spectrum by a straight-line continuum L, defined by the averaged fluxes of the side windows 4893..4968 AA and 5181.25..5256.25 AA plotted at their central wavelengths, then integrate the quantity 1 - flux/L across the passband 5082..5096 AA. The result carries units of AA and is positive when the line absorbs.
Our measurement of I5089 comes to 1.2 AA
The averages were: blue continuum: 1.72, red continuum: 1.68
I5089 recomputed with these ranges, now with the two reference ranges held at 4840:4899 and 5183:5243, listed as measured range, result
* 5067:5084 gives 0.7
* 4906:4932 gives -2.7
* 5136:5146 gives 0.2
